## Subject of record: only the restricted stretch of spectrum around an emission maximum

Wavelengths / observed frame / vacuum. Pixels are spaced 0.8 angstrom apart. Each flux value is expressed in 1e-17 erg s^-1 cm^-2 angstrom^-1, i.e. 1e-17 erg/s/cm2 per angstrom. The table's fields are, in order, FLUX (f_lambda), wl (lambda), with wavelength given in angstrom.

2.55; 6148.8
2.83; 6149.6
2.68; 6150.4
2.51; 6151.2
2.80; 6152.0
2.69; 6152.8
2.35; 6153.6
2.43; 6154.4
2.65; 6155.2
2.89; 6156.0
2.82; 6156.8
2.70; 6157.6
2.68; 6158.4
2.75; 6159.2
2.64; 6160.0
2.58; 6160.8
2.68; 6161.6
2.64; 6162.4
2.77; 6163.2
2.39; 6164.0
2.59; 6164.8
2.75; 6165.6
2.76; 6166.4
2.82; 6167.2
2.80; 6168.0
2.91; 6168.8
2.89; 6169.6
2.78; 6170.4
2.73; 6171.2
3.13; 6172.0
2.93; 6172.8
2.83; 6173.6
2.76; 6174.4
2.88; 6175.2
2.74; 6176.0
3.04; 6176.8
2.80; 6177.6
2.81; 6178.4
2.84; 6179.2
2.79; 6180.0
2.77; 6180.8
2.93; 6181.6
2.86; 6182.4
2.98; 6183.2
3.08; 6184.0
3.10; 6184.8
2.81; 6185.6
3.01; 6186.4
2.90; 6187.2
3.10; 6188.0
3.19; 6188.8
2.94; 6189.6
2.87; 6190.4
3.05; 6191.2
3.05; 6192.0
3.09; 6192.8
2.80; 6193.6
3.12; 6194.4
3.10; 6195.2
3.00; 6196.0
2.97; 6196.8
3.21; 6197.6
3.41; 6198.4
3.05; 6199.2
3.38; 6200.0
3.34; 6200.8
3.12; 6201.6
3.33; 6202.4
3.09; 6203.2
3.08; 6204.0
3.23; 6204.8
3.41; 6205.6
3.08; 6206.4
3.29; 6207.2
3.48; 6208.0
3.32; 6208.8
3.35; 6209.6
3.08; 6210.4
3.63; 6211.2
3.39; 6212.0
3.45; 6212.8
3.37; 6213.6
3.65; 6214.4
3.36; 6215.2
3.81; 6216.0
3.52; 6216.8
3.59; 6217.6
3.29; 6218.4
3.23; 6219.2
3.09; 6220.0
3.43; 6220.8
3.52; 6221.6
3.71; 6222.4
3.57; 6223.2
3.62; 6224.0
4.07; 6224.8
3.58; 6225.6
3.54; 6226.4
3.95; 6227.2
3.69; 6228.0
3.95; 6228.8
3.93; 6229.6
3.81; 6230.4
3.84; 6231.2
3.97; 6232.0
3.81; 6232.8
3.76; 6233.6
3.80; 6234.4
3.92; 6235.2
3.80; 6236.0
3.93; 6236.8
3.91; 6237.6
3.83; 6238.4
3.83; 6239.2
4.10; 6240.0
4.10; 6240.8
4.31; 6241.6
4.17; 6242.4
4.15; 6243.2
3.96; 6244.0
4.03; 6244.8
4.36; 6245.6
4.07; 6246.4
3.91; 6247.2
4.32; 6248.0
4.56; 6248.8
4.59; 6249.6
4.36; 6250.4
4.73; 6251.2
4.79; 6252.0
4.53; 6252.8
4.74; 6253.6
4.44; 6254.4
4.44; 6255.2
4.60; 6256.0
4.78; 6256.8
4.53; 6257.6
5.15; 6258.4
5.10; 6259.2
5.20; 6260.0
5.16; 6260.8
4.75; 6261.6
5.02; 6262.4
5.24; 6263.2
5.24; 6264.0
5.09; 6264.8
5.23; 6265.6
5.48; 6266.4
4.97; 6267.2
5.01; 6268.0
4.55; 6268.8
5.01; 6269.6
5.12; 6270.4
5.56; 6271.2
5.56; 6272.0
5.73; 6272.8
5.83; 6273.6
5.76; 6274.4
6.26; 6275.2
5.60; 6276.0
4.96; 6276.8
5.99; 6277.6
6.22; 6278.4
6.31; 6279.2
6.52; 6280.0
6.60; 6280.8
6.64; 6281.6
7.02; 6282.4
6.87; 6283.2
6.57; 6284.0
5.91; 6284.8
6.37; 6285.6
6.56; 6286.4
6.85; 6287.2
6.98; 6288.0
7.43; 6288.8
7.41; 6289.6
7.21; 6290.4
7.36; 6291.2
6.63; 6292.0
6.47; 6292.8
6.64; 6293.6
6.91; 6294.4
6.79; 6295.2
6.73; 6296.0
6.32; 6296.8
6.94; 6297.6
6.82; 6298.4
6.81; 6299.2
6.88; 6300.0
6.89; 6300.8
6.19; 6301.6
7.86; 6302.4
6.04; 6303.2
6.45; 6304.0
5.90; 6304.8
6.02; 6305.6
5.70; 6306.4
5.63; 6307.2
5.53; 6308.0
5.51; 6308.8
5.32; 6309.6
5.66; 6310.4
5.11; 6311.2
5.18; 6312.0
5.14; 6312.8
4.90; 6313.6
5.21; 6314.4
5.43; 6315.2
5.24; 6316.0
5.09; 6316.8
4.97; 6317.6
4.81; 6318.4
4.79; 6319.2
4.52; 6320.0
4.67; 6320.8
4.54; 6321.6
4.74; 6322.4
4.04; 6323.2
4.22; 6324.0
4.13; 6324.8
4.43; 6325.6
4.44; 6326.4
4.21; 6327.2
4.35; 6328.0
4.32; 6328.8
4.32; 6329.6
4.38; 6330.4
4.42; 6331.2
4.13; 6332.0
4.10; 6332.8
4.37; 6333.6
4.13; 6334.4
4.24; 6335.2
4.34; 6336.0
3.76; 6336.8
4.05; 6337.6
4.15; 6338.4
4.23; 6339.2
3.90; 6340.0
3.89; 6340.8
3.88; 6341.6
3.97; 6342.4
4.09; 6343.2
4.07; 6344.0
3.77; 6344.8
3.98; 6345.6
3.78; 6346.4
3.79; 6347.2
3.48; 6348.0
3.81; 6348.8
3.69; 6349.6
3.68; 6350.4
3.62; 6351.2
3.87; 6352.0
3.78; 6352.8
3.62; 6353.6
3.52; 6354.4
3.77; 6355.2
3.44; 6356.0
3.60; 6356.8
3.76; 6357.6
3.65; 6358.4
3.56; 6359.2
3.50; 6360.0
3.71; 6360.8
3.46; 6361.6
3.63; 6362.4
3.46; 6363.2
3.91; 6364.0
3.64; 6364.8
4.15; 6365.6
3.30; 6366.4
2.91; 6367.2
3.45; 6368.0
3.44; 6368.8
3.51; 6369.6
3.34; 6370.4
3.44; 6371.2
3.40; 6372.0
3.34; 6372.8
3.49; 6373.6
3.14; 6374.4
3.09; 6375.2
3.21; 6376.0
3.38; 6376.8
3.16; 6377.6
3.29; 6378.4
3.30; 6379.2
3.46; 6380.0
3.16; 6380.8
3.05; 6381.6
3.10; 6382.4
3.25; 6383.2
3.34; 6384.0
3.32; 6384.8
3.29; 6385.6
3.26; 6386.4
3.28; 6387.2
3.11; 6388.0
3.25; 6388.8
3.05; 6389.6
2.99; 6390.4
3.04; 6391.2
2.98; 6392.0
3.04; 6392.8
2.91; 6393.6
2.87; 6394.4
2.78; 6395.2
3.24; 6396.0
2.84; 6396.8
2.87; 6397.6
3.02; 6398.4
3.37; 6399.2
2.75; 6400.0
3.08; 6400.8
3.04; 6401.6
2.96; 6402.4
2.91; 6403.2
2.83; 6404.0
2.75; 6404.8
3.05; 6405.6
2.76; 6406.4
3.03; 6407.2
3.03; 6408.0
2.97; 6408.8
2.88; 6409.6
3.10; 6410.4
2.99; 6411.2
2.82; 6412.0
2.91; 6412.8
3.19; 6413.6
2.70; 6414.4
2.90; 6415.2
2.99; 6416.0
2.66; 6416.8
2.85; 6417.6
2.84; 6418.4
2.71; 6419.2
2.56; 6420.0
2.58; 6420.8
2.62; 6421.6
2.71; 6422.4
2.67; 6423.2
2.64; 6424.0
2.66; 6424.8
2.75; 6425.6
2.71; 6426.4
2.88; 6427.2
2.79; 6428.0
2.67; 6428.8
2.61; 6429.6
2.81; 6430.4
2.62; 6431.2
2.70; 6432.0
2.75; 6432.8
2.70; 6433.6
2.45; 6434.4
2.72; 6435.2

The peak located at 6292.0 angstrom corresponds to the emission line C IV 1549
